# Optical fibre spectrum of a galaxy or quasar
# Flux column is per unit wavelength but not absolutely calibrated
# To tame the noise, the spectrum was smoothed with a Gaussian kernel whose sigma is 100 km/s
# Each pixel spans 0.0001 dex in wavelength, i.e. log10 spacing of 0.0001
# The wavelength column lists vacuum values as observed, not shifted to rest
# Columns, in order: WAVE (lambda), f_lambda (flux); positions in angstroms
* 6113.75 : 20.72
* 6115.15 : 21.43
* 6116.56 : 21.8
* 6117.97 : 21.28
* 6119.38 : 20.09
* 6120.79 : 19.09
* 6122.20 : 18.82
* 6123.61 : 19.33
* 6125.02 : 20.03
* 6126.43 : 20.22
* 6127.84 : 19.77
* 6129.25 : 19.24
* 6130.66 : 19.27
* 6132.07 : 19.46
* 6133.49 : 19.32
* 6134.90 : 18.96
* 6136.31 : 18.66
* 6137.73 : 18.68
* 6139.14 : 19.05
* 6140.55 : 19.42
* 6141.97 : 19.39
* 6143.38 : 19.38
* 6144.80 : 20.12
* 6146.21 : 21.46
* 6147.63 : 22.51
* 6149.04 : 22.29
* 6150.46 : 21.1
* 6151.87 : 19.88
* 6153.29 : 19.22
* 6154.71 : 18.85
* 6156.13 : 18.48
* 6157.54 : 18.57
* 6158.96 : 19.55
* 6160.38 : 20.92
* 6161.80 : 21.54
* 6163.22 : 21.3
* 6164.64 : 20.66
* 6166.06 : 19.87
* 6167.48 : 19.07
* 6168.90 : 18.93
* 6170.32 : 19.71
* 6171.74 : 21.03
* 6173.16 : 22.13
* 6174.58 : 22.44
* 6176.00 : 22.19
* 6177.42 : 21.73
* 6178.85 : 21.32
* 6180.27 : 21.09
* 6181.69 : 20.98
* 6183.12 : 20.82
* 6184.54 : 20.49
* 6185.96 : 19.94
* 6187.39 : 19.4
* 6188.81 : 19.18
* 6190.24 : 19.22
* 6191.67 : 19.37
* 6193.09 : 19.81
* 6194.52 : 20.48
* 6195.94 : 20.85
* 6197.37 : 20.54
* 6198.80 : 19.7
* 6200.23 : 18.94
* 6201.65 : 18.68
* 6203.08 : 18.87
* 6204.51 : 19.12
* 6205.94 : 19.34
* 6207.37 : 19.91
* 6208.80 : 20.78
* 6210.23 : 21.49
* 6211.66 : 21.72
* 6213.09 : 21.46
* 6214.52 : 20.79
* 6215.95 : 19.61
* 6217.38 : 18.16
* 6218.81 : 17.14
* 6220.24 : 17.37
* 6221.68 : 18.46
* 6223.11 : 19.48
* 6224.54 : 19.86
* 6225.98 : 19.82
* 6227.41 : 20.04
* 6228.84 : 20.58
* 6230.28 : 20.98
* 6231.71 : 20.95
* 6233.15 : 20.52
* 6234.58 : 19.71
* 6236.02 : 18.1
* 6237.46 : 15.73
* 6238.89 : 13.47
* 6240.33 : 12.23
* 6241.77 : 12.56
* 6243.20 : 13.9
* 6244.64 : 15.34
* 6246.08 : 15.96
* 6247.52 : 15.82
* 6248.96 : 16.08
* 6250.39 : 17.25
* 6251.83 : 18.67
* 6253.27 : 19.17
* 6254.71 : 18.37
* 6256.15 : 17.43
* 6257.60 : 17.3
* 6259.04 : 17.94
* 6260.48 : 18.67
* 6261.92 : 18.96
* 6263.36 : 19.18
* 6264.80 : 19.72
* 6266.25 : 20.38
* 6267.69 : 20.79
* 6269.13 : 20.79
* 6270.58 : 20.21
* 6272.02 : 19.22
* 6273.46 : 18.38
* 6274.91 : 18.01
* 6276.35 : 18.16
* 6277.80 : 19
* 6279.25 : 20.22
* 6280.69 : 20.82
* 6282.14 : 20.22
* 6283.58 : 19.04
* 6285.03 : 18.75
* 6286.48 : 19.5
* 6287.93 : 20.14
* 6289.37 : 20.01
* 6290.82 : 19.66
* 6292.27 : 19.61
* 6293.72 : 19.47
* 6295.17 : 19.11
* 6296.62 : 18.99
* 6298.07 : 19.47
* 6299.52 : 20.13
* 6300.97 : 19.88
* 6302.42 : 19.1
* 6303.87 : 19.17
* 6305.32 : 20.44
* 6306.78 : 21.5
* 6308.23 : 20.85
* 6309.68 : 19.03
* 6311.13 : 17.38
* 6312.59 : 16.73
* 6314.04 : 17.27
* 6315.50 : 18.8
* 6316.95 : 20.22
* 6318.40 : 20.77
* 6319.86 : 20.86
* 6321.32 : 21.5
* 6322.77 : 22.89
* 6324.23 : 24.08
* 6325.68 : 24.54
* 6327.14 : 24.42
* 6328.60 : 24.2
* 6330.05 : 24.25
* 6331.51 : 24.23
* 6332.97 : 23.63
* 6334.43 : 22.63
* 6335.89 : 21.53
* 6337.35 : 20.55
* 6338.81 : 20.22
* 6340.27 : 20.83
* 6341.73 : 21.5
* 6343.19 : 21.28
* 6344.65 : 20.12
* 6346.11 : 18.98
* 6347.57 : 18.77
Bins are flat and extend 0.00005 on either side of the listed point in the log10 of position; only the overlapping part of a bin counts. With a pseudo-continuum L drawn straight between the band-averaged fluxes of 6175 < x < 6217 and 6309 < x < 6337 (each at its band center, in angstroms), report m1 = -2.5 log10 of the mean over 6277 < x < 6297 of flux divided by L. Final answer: 0.083 mag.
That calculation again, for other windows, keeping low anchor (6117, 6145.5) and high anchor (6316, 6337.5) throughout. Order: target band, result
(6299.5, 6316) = 0.17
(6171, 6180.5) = -0.08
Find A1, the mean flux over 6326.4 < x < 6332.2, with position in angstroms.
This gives 24.3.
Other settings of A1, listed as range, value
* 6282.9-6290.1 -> 19.5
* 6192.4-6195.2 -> 20.1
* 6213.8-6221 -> 18.6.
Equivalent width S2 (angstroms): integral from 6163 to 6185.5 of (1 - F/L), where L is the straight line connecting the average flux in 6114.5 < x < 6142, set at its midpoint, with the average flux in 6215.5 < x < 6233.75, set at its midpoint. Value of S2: -1.5 angstroms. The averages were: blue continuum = 19.7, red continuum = 19.5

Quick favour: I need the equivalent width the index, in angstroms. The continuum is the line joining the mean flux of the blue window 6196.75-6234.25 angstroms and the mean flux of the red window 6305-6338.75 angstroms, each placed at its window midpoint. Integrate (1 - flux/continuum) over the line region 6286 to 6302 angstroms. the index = 1.0 angstroms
